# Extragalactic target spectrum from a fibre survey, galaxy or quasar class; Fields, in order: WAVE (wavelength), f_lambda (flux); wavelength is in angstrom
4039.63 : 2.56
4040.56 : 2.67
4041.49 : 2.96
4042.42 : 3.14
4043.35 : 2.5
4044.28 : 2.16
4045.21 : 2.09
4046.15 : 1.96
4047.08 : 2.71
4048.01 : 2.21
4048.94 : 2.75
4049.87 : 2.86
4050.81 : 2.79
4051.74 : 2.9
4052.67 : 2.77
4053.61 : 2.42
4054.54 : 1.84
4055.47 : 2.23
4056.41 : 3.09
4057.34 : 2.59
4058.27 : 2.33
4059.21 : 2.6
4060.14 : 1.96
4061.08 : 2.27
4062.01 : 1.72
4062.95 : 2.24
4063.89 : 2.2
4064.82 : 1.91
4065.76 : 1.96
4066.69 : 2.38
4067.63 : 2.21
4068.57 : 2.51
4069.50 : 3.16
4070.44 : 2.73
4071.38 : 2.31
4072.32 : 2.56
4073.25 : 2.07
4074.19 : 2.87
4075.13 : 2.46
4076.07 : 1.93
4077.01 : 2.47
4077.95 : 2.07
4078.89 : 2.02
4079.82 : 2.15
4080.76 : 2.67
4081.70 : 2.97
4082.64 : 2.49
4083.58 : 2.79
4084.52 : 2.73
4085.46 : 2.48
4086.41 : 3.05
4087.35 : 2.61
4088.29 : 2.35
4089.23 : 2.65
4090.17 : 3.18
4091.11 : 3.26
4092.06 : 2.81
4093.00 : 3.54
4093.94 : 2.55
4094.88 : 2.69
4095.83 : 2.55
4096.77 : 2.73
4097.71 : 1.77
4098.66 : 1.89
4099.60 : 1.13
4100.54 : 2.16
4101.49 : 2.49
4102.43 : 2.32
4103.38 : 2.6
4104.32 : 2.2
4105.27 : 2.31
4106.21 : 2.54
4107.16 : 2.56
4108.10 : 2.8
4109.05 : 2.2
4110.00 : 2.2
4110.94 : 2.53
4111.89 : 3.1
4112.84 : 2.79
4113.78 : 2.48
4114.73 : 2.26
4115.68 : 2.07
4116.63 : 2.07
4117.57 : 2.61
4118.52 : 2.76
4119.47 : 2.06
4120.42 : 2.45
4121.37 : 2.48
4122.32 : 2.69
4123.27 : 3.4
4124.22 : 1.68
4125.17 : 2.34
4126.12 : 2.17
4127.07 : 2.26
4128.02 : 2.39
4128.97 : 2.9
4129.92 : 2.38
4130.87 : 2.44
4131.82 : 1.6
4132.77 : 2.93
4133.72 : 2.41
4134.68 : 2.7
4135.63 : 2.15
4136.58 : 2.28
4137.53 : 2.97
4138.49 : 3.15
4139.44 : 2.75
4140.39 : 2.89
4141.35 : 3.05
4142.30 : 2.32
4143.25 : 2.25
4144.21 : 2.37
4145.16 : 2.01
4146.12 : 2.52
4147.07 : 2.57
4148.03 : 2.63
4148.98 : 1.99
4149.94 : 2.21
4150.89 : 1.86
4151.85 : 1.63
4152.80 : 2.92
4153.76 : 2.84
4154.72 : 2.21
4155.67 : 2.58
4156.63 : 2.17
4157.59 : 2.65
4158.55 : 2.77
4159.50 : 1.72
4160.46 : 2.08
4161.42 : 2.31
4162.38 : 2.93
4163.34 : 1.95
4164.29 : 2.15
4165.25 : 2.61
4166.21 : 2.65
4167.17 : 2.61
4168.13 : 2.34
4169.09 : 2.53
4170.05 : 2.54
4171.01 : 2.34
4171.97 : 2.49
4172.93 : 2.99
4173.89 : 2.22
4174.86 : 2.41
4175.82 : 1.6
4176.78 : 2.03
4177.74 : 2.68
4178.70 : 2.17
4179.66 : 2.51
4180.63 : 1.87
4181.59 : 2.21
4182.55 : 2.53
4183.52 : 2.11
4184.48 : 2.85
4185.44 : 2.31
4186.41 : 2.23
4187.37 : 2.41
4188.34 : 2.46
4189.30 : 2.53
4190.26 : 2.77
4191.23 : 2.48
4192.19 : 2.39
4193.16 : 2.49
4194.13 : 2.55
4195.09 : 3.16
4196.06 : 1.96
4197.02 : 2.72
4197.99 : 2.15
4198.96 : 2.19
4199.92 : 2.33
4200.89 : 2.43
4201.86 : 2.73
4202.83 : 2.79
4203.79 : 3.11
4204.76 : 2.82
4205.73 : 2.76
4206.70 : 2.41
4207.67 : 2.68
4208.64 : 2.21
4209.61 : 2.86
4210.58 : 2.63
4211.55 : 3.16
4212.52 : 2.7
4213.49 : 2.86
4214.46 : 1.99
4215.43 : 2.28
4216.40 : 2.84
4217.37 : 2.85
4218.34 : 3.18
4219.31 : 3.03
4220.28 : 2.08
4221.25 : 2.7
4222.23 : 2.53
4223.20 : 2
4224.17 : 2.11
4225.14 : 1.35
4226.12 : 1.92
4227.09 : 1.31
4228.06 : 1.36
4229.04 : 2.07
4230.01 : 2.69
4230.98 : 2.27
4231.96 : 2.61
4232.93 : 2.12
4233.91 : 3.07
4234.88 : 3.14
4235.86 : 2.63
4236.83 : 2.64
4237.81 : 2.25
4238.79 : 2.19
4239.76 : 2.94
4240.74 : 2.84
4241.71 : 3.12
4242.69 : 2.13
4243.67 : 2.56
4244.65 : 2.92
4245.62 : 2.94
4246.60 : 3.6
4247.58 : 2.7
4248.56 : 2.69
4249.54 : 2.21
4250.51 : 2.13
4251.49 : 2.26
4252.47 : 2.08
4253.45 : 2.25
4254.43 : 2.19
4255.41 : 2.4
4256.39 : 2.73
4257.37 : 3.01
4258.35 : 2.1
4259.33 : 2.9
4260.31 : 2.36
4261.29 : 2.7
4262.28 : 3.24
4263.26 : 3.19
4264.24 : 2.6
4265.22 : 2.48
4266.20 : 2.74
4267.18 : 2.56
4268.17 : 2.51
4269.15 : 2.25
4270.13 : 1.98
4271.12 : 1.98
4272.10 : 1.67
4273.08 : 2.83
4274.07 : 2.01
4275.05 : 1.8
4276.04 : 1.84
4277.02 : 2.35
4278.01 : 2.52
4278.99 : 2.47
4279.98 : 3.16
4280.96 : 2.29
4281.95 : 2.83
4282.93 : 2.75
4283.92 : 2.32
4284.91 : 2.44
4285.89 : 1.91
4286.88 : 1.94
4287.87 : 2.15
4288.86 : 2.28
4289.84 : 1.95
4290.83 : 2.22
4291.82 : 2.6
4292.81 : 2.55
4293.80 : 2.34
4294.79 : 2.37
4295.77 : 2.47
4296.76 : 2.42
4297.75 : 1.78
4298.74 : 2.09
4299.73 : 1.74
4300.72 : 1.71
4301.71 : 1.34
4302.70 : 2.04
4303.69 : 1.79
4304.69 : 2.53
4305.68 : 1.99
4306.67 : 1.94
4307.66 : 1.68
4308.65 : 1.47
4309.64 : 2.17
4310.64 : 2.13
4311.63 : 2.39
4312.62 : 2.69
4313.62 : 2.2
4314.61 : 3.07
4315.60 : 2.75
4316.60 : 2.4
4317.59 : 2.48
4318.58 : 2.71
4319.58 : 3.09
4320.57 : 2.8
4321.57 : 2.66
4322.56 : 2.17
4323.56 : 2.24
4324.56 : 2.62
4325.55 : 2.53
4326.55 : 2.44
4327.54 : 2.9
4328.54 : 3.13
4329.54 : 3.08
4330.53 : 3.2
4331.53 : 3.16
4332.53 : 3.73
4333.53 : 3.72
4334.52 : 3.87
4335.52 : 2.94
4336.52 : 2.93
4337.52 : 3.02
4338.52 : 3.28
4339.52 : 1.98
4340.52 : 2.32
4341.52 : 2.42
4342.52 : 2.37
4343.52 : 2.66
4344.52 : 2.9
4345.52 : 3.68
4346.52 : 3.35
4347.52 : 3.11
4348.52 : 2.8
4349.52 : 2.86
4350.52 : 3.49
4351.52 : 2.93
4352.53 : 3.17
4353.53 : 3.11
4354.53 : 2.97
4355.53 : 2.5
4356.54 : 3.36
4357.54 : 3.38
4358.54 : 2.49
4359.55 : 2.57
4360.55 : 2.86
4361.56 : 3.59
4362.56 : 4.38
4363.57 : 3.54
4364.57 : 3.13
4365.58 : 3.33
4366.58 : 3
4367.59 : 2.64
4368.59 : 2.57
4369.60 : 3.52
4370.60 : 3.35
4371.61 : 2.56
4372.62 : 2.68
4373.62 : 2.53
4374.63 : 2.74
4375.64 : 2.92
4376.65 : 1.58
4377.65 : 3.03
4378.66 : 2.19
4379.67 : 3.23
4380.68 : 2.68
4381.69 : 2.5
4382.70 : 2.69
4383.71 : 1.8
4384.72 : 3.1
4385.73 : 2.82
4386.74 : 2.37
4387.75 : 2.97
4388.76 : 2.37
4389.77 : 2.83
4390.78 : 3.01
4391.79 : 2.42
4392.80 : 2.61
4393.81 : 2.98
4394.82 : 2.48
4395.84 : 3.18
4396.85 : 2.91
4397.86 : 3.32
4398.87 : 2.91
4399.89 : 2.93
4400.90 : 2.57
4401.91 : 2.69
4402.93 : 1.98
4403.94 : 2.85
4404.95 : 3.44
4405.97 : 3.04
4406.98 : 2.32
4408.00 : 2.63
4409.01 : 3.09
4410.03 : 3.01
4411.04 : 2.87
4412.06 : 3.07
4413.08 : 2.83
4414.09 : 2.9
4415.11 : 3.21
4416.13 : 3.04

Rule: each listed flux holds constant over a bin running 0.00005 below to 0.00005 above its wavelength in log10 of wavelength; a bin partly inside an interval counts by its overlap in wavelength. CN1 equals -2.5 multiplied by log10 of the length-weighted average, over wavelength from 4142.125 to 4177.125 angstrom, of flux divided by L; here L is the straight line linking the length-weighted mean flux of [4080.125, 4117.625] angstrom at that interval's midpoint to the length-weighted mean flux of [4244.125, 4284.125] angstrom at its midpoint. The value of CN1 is 0.073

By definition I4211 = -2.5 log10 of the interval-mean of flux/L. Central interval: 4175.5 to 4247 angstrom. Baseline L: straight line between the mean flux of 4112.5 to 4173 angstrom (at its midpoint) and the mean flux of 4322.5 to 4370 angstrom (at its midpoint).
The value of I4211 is 0.060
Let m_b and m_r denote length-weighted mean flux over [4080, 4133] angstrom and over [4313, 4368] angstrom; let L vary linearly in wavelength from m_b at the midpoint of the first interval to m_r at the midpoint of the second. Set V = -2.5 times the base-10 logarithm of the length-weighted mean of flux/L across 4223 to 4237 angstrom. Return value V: 0.23 mag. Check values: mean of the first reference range 2.5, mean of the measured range 2.22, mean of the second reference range 2.95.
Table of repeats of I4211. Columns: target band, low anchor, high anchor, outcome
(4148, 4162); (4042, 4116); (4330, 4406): 0.125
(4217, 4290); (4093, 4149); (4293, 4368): 0.074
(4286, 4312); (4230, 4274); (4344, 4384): 0.294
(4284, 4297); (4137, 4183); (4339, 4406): 0.177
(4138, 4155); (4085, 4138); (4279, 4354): 0.018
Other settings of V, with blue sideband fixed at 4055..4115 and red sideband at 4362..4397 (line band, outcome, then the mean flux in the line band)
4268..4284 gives 0.16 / 2.32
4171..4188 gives 0.11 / 2.33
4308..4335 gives 0.01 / 2.73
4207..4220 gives -0.03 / 2.7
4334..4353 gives -0.07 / 2.95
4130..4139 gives 0.00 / 2.51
